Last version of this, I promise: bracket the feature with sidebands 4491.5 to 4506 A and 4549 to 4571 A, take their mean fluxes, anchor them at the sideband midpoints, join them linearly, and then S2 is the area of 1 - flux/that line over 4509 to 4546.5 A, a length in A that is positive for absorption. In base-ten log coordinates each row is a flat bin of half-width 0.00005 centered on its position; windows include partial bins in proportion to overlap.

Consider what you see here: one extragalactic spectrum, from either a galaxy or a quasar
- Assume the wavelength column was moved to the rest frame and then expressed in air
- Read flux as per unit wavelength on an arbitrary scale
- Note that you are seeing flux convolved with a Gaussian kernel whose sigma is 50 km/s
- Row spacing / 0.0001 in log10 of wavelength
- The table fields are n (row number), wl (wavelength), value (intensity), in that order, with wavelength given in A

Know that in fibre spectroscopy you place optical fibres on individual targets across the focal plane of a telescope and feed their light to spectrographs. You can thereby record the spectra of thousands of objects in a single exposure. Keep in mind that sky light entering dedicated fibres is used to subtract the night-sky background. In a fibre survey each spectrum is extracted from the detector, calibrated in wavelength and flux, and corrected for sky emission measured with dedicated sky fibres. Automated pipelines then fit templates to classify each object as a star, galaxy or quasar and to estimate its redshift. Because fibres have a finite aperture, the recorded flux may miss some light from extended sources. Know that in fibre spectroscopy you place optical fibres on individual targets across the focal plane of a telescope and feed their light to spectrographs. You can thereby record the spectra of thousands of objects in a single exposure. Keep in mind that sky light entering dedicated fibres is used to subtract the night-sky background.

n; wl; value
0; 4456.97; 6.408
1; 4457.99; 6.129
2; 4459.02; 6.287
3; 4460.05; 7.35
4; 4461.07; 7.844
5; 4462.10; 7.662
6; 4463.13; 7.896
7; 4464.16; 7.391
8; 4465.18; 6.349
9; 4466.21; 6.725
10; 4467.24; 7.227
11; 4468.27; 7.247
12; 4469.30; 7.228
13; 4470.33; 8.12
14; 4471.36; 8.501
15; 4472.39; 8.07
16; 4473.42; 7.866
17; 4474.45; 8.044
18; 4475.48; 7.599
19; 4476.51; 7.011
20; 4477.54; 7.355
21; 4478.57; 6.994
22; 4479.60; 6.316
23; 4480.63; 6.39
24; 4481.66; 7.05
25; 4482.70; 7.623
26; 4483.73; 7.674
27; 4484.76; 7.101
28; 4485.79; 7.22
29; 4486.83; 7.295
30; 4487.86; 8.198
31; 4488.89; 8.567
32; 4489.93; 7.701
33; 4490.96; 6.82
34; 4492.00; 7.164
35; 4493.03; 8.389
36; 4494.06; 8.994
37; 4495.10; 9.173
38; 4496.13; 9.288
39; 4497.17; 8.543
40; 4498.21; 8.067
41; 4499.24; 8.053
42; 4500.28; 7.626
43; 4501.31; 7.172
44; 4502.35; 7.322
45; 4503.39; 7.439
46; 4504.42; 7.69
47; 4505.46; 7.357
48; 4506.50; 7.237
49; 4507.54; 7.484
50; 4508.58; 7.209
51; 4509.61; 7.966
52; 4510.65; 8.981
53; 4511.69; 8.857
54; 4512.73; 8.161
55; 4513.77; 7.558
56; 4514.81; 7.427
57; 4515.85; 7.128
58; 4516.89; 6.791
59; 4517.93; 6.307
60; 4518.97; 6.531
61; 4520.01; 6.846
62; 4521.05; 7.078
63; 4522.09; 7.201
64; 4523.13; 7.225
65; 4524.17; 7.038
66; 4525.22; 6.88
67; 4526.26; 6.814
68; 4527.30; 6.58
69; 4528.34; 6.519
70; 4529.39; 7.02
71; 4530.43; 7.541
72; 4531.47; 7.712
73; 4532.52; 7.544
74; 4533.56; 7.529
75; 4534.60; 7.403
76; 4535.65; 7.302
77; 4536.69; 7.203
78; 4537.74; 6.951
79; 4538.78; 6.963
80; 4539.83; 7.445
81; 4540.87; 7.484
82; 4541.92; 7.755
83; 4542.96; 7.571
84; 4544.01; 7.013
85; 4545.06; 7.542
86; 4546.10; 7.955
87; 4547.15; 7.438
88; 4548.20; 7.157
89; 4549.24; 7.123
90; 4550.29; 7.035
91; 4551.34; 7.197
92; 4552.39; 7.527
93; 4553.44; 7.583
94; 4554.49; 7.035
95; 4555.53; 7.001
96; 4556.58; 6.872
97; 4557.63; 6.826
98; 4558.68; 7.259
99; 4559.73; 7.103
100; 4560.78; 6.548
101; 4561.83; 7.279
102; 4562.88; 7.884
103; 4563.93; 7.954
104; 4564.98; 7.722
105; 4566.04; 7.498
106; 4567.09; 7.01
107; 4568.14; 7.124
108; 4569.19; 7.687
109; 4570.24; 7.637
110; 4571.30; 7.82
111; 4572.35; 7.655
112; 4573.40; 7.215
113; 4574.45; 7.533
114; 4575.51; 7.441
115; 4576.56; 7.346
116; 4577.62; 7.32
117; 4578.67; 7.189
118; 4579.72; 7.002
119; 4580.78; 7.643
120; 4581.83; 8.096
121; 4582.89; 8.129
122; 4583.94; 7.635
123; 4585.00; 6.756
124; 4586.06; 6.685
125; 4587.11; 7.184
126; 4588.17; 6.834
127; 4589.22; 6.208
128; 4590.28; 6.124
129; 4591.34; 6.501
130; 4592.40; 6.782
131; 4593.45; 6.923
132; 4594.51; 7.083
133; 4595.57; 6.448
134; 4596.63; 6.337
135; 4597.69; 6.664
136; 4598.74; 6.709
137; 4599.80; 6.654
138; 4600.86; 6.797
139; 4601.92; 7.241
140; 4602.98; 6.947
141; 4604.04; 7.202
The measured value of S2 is 1.7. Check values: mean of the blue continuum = 8.02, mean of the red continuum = 7.29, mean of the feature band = 7.33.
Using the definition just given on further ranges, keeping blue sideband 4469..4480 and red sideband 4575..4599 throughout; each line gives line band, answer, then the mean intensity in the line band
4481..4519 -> -1.4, 7.72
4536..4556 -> -0.3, 7.32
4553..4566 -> -0.2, 7.26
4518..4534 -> 0.6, 7.05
